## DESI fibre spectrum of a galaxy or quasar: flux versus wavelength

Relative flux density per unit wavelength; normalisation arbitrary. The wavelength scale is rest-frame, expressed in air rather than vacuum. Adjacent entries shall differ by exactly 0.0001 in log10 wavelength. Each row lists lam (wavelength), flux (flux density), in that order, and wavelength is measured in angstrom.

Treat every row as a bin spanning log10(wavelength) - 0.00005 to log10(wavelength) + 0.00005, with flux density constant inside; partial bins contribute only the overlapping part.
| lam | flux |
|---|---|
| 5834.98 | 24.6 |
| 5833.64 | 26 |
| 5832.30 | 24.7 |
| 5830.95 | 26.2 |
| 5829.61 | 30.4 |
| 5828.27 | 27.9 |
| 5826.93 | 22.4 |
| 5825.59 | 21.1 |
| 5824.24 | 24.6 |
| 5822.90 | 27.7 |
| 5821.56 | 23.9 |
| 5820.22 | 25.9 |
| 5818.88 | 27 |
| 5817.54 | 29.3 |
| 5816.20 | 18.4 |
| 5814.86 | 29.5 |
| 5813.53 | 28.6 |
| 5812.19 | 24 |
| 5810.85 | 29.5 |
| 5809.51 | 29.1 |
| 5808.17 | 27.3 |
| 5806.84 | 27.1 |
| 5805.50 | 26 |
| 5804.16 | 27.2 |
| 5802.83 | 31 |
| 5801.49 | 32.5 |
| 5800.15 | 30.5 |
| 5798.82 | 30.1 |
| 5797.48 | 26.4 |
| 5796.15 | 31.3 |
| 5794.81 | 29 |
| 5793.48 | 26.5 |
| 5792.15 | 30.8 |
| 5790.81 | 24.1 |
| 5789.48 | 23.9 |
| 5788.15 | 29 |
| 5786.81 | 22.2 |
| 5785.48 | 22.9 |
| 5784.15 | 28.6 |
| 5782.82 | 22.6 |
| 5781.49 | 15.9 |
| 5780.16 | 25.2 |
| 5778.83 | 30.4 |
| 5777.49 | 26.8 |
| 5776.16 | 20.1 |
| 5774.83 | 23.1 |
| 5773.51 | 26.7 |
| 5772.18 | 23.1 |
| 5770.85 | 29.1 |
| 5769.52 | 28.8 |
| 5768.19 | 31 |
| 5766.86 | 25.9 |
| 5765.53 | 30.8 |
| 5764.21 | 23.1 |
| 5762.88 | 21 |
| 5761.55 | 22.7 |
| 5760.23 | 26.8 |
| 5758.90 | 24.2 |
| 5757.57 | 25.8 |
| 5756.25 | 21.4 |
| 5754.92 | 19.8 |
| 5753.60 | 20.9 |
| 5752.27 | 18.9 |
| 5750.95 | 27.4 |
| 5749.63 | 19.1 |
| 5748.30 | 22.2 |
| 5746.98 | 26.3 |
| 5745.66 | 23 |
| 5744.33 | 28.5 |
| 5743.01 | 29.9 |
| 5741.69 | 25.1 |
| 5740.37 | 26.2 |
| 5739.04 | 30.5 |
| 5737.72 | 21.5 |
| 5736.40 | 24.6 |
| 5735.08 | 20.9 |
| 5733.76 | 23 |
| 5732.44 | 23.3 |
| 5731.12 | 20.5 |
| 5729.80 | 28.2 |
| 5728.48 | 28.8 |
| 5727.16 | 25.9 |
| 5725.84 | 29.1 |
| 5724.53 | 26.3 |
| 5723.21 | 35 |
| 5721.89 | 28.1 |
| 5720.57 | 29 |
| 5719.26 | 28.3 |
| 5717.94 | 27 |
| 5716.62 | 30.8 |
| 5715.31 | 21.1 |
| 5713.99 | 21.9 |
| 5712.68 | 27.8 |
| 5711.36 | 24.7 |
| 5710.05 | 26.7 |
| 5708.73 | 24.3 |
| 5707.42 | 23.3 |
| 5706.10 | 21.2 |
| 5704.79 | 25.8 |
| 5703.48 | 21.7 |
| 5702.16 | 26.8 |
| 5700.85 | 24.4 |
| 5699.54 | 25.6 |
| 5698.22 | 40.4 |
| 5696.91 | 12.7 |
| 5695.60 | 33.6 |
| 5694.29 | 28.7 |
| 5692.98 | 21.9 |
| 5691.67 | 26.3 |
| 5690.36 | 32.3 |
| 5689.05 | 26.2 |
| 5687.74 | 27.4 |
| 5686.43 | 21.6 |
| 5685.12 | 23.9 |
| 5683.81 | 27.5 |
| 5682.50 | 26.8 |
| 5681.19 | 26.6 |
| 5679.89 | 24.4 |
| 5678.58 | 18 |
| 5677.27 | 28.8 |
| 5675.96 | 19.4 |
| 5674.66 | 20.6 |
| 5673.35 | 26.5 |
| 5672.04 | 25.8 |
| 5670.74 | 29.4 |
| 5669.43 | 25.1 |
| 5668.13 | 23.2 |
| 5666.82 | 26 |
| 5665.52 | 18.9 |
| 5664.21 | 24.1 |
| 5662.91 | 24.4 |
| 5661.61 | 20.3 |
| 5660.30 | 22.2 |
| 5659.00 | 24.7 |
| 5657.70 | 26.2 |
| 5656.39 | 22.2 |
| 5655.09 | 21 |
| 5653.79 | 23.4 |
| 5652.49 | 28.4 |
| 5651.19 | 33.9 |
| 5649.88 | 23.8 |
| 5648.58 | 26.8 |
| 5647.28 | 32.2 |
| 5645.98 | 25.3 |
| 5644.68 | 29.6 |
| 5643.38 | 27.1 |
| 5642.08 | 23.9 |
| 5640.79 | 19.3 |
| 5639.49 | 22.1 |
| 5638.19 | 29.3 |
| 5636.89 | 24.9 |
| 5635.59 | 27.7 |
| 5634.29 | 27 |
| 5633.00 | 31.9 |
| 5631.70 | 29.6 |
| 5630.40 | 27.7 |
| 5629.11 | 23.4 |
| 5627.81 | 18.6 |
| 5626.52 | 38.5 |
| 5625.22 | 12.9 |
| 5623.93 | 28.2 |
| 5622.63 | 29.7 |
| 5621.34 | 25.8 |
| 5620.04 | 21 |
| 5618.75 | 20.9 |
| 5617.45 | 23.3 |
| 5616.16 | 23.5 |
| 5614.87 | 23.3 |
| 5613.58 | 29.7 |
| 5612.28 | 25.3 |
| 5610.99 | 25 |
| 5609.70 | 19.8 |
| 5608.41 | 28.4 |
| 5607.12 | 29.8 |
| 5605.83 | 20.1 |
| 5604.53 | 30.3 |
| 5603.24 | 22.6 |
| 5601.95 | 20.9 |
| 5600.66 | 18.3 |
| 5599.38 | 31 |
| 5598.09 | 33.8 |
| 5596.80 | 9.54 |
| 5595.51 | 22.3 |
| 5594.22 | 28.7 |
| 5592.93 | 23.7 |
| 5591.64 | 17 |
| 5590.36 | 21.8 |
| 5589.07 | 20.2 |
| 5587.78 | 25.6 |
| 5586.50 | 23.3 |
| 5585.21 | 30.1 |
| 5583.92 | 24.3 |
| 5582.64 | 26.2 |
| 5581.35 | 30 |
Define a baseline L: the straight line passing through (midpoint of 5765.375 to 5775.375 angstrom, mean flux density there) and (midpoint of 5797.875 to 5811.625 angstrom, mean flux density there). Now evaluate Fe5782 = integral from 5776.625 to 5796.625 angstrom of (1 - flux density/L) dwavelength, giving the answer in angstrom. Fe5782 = 1.6 angstrom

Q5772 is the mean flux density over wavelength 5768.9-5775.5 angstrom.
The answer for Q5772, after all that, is 26.2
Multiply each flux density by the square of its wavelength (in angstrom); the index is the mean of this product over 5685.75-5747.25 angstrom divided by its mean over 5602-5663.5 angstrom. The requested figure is 1.06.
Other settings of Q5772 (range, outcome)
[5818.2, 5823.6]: 26.1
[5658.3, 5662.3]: 22.5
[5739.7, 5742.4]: 25.7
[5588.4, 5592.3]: 19.7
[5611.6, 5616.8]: 25.5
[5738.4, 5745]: 28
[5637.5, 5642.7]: 23.7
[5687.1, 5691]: 28.6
